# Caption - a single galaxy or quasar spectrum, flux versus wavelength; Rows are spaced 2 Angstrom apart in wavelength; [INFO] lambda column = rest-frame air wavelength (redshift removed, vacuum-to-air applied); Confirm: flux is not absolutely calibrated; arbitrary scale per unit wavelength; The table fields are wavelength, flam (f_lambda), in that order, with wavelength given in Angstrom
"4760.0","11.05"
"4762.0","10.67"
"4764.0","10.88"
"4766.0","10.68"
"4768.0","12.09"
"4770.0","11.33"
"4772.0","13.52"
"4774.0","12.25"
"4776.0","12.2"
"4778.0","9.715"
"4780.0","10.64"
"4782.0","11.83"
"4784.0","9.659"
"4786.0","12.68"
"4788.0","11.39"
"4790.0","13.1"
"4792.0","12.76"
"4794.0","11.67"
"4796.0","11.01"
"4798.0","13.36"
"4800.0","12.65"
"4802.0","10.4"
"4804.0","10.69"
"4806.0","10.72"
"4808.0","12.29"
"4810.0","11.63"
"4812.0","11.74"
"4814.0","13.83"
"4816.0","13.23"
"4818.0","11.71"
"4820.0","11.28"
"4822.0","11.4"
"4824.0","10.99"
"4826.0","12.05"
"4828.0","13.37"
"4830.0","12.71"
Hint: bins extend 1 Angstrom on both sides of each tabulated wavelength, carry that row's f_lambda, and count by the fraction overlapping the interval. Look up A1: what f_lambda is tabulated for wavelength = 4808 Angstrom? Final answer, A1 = 12.29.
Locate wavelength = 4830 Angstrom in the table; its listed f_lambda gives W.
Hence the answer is 12.71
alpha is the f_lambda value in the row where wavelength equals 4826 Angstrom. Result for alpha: 12.05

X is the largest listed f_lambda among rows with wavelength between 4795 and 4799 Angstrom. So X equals 13.36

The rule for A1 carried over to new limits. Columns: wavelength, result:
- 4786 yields 12.68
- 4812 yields 11.74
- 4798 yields 13.36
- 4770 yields 11.33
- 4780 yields 10.64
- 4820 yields 11.28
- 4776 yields 12.2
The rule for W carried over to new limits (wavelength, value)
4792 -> 12.76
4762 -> 10.67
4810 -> 11.63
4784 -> 9.659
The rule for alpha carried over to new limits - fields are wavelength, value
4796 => 11.01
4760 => 11.05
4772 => 13.52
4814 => 13.83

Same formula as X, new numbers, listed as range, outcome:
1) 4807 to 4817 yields 13.83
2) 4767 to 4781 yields 13.52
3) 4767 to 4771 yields 12.09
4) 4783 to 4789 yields 12.68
